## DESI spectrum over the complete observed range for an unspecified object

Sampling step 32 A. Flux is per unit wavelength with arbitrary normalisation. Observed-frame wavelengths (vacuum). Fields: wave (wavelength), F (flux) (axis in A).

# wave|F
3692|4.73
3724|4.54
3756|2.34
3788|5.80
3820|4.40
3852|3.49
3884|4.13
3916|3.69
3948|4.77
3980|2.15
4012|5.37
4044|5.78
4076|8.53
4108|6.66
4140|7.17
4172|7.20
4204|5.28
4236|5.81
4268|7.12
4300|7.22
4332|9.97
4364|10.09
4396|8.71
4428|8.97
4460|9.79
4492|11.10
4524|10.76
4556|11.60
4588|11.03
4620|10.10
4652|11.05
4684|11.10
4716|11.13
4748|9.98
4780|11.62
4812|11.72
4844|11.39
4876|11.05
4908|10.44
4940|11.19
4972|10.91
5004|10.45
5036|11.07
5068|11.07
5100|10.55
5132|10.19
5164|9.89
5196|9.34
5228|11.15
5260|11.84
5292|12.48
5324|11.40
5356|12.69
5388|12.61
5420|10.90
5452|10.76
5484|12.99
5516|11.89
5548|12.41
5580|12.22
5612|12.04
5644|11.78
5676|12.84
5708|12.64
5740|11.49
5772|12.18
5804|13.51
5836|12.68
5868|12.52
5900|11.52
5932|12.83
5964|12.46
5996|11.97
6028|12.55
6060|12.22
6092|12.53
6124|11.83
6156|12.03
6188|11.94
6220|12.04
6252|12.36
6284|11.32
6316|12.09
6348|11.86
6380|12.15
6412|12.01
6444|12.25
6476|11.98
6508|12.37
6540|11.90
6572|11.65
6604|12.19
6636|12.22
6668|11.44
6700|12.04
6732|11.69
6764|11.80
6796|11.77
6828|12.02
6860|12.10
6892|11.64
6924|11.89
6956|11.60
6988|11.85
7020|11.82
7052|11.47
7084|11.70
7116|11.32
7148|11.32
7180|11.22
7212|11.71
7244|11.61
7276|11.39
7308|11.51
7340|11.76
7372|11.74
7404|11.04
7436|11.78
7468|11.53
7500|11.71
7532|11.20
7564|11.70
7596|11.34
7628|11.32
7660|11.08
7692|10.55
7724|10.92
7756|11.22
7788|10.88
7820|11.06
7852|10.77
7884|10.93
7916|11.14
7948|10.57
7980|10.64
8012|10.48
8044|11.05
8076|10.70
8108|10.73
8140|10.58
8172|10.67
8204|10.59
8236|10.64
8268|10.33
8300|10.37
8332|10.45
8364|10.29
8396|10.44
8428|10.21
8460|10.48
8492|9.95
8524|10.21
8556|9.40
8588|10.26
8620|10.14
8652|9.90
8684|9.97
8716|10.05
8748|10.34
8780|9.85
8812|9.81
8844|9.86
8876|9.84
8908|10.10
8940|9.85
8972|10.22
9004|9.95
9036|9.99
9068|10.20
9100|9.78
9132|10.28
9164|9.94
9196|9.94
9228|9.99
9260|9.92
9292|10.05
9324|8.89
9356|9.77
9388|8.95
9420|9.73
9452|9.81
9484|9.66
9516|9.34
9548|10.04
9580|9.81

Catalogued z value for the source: 0.00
